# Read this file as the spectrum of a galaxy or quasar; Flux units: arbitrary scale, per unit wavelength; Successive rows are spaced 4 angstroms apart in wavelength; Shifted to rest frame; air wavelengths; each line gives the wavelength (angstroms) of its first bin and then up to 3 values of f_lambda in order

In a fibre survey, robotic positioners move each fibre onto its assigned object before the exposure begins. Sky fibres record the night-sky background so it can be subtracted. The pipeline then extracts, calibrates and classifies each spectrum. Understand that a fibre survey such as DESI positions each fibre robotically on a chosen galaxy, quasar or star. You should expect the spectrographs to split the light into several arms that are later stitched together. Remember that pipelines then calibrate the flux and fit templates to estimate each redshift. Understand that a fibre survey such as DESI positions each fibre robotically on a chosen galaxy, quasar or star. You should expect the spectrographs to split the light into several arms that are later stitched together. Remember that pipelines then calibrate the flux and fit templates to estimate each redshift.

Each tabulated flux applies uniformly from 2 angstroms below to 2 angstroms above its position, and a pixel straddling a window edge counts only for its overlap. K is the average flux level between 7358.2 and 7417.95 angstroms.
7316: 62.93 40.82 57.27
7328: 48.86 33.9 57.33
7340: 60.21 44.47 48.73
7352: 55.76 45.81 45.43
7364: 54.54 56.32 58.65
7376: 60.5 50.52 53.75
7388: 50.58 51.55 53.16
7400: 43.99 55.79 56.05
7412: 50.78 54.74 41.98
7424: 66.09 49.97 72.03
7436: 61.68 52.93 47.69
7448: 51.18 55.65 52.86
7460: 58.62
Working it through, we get 53.1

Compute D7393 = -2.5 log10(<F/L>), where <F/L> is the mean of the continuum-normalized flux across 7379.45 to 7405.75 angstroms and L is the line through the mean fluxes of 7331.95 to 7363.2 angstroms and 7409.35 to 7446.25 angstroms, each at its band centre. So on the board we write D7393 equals 0.03 mag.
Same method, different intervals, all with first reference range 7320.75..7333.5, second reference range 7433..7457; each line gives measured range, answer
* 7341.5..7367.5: -0.03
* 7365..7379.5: -0.16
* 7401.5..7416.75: -0.04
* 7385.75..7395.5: -0.01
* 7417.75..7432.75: -0.06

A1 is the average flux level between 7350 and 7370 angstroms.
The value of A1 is 51.6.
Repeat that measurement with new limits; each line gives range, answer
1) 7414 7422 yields 48.4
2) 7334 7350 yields 52.7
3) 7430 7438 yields 66.9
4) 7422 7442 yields 60.5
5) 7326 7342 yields 50.1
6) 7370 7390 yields 54.8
